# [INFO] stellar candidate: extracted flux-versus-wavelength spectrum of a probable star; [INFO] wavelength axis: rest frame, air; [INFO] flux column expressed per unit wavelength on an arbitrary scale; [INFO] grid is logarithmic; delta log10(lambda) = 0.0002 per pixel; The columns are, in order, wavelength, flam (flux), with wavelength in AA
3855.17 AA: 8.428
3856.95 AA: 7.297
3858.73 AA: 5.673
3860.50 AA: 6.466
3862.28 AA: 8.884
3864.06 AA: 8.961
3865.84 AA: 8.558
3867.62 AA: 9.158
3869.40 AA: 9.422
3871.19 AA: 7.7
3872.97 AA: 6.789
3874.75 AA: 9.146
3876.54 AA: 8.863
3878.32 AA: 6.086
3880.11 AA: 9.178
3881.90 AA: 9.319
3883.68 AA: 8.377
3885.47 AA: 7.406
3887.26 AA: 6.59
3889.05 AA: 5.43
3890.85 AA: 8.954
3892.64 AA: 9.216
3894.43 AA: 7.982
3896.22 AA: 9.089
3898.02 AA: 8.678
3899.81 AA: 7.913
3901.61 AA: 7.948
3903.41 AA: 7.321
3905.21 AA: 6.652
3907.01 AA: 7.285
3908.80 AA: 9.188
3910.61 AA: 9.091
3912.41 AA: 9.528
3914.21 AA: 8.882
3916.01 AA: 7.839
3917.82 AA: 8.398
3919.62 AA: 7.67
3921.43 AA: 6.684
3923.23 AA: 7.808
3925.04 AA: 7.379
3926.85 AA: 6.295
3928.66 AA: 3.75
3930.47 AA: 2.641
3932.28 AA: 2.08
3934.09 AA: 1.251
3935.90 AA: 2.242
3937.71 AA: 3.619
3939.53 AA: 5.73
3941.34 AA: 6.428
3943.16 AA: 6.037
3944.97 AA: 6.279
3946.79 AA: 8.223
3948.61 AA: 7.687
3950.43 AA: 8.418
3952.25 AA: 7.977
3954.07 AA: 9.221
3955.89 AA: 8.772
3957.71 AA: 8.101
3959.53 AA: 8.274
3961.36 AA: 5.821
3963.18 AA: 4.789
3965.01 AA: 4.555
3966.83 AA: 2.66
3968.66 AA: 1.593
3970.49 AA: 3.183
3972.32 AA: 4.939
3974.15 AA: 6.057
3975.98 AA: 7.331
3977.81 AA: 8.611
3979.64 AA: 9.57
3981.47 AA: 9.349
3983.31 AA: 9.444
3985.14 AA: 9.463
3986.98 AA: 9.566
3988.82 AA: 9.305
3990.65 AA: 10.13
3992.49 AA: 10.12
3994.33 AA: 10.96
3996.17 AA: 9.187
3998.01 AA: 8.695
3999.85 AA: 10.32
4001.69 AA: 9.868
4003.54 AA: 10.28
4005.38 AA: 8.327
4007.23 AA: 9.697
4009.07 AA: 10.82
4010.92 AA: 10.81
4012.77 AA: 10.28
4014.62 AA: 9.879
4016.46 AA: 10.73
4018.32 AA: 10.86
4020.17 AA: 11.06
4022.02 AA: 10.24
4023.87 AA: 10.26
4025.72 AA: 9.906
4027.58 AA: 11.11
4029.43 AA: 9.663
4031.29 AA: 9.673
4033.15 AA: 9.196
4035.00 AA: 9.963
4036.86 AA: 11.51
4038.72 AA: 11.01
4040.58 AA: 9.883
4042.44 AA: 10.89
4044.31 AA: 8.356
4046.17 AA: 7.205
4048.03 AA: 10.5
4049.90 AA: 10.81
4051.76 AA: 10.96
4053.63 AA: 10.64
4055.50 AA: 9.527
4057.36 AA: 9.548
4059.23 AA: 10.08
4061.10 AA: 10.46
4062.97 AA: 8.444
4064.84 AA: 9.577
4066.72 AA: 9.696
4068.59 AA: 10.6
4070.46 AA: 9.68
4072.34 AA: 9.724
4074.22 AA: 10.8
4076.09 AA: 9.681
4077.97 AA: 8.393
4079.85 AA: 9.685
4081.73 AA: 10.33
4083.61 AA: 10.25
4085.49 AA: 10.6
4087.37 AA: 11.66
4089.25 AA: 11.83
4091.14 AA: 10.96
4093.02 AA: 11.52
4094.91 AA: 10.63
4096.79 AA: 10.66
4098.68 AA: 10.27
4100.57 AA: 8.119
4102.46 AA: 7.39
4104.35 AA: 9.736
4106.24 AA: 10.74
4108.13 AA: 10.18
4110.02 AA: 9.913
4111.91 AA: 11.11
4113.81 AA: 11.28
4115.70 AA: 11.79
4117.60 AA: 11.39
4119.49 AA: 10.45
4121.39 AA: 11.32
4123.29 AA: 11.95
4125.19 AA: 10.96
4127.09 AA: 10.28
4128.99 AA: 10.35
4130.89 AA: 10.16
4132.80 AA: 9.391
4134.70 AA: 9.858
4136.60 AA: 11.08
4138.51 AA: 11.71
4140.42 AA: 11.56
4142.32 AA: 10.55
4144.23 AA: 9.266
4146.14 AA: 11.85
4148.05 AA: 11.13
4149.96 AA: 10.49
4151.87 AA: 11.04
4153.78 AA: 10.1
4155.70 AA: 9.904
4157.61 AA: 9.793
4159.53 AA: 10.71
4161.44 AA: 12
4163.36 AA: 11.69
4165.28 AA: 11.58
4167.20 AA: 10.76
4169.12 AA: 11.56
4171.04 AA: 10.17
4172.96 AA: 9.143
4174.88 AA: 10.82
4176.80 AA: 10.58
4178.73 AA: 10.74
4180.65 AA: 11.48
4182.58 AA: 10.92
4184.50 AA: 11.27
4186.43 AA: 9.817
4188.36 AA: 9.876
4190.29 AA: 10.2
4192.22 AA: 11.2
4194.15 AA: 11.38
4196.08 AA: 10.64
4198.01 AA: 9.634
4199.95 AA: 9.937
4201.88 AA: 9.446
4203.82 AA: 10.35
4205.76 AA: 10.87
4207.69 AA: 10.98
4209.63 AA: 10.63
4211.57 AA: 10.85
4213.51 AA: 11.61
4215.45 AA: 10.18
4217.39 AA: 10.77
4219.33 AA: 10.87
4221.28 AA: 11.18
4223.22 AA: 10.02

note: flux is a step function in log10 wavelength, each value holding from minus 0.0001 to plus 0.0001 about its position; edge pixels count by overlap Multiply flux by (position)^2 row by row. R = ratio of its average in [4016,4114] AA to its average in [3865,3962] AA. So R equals 1.50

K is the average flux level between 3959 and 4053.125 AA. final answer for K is 8.99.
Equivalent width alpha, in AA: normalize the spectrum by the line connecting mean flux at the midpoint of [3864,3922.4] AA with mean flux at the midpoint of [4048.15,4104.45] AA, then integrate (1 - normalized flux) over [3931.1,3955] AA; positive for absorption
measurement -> 8.1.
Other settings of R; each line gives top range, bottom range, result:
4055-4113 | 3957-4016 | 1.28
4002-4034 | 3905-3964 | 1.59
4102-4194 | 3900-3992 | 1.72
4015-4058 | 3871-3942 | 1.54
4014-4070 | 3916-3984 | 1.70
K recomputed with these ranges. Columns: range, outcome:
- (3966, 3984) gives 6.25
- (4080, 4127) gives 10.6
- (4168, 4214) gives 10.6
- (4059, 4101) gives 10.2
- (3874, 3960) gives 7.22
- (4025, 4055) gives 10.1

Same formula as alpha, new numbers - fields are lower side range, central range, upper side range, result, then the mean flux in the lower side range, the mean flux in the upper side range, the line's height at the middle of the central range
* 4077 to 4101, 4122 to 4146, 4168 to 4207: -0.4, 10.4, 10.5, 10.5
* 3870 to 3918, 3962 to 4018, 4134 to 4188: 4.5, 8.11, 10.8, 9.06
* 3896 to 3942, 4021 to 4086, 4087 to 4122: -3.7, 6.55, 10.6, 9.45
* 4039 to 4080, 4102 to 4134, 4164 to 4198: -1.0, 9.8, 10.7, 10.2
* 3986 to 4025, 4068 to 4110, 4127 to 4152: 1.1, 10.1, 10.6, 10.4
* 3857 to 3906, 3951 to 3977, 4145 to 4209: 8.1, 7.98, 10.7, 8.73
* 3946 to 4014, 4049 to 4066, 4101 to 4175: -1.1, 8.19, 10.6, 9.38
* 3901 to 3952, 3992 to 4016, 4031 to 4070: -3.6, 6.52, 9.93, 8.65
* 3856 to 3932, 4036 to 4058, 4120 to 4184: -1.3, 7.7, 10.8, 9.51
